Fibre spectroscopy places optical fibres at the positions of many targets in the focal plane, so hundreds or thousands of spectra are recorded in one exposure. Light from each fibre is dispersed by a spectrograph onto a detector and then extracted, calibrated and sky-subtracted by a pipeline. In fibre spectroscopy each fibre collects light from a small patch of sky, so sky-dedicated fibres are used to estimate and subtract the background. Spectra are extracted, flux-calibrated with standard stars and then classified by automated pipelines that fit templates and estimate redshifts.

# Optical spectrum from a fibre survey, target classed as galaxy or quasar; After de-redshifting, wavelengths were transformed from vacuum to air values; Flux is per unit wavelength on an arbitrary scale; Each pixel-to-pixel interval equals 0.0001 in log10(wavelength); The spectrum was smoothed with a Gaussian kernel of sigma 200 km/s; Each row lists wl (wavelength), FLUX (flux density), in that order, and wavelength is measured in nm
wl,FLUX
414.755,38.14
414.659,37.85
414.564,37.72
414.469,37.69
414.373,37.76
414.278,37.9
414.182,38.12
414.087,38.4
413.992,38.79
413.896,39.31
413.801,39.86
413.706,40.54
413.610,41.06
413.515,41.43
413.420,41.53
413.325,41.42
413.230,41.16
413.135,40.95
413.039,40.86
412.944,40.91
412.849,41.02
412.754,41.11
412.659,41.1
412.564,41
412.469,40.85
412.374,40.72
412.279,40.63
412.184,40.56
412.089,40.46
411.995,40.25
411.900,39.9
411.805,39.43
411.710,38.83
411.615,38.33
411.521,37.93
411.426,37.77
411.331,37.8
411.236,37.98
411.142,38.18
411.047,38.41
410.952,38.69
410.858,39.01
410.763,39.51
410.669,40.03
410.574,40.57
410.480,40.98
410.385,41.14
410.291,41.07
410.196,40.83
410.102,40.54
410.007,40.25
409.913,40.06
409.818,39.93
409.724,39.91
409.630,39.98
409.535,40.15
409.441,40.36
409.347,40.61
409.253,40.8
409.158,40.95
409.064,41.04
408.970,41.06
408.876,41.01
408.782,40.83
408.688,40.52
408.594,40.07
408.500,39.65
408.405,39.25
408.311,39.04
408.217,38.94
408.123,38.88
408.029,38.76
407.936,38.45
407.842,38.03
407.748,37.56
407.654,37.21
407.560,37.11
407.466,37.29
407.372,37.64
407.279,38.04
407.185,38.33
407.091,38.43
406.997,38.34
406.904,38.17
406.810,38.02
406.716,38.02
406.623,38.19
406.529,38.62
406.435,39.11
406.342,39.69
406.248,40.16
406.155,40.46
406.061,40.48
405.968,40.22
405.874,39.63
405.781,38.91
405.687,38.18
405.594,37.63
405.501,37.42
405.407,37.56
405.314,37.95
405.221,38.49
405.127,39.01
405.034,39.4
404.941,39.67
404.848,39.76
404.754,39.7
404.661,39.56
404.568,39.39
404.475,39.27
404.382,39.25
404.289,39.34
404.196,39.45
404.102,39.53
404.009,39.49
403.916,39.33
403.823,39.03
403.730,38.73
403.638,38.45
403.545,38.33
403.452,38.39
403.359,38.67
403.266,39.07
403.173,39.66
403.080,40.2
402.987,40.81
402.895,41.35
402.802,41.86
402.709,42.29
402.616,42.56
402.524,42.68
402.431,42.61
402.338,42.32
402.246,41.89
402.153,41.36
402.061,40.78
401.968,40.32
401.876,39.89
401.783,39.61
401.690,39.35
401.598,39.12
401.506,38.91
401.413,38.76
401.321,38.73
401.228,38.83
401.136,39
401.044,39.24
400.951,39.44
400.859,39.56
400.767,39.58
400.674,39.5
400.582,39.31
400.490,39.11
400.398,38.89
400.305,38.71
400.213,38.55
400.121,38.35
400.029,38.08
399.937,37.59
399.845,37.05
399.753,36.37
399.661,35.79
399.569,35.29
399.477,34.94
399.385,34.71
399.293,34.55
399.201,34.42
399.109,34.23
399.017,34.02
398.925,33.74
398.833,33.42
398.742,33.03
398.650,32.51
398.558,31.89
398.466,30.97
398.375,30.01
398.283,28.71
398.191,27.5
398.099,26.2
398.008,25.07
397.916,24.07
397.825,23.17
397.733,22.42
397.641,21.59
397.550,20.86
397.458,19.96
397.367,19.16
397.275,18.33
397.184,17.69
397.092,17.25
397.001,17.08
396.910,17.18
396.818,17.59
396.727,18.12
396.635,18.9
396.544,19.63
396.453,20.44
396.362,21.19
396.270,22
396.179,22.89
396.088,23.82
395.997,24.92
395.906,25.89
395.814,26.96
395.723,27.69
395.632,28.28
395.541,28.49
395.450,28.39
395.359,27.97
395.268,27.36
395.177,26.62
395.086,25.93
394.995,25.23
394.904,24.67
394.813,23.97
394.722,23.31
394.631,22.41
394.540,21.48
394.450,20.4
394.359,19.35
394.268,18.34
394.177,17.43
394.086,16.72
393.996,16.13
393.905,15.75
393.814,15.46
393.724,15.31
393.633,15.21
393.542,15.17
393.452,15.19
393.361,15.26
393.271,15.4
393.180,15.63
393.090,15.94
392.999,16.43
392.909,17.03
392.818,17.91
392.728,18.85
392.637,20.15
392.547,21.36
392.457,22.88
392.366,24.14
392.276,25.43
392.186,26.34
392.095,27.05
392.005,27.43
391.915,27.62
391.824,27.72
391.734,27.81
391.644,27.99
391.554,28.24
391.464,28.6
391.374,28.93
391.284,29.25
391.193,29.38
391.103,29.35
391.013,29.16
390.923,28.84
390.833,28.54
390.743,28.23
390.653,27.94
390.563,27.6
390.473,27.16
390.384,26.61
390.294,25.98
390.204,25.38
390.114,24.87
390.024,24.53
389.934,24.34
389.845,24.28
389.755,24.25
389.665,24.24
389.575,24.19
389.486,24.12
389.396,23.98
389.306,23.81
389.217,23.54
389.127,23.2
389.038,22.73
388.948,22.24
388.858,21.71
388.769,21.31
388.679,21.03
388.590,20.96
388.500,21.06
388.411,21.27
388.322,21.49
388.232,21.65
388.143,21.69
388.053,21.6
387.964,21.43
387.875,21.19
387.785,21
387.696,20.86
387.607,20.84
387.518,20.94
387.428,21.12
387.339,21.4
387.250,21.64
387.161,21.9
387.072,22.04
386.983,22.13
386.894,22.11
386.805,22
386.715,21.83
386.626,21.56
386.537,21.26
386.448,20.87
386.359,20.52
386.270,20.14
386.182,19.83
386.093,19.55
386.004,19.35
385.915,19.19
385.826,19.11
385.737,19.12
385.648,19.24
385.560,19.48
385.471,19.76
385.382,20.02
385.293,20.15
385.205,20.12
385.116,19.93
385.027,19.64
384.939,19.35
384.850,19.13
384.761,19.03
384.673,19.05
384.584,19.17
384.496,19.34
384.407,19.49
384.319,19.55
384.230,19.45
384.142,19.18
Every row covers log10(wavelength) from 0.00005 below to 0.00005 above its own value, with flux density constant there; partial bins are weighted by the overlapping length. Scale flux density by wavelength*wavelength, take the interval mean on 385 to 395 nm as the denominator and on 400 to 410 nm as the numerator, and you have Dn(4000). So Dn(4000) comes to 1.92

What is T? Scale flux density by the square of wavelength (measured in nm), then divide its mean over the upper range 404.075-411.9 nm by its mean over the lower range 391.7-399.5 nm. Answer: 1.78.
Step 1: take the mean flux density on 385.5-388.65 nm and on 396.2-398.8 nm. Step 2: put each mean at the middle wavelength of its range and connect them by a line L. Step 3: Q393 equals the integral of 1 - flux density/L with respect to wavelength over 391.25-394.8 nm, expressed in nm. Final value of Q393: 0.16 nm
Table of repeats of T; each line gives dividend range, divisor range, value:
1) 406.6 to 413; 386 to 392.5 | 1.83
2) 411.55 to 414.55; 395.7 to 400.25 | 1.58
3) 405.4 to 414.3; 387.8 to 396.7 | 1.87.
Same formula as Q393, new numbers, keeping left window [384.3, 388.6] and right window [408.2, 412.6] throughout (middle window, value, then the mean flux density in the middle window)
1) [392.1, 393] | 0.14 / 21.5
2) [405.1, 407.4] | -0.13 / 38.7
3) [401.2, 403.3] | -0.46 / 40.6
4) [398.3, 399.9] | -0.16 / 33.9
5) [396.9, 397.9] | 0.33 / 19.7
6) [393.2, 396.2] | 0.62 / 21.7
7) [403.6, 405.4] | -0.21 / 39.2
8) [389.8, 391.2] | -0.18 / 27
